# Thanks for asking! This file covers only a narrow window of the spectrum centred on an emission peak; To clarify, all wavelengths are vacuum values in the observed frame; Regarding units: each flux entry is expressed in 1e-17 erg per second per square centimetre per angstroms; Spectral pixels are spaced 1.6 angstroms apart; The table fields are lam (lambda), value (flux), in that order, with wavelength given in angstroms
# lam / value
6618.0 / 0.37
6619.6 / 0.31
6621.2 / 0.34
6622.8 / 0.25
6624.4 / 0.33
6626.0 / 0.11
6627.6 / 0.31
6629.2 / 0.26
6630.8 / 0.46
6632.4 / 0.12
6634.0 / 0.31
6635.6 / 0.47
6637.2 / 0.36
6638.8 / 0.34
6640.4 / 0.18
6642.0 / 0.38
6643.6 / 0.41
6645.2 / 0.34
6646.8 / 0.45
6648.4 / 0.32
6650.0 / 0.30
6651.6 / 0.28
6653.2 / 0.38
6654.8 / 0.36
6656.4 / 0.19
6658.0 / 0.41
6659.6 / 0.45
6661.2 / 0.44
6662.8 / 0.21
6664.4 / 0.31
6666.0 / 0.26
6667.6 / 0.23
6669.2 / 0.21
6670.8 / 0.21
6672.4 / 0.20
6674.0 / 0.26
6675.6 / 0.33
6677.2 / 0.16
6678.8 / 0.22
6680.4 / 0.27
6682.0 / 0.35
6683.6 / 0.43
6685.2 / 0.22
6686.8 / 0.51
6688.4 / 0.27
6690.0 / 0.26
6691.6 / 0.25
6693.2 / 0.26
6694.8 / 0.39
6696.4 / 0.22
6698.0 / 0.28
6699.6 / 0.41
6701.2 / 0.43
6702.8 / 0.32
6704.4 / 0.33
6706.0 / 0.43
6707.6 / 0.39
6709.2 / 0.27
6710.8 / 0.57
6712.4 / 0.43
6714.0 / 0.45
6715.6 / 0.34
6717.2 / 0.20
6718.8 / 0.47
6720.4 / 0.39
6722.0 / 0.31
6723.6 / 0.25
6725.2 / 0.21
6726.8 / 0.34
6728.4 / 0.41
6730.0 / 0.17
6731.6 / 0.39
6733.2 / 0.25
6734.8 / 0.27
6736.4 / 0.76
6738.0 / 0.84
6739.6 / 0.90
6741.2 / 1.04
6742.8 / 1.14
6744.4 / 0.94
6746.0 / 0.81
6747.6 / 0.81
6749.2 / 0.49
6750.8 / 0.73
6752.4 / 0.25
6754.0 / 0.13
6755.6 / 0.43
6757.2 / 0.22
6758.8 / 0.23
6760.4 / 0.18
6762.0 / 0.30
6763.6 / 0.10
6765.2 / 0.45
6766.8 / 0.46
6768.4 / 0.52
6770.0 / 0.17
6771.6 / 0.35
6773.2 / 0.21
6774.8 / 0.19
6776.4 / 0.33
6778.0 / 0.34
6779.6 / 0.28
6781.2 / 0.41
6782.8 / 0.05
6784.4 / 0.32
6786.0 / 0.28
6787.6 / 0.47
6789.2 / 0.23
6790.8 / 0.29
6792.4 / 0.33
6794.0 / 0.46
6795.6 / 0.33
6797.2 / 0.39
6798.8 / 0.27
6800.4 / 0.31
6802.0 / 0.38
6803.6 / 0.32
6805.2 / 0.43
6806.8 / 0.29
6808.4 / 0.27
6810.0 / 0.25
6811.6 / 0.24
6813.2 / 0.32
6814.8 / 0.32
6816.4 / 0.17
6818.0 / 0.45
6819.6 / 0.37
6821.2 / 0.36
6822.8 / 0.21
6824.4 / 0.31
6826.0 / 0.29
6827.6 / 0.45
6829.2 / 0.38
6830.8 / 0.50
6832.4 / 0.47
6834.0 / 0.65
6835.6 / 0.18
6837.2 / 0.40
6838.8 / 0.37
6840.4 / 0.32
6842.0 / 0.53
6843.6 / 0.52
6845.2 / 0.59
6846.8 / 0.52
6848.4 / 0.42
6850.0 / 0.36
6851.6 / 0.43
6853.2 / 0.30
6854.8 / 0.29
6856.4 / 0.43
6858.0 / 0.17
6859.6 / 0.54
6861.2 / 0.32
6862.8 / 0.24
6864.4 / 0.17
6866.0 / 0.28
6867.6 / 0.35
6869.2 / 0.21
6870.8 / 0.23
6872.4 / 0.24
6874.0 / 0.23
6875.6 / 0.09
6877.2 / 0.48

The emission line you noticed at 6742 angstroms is [O II] 3727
